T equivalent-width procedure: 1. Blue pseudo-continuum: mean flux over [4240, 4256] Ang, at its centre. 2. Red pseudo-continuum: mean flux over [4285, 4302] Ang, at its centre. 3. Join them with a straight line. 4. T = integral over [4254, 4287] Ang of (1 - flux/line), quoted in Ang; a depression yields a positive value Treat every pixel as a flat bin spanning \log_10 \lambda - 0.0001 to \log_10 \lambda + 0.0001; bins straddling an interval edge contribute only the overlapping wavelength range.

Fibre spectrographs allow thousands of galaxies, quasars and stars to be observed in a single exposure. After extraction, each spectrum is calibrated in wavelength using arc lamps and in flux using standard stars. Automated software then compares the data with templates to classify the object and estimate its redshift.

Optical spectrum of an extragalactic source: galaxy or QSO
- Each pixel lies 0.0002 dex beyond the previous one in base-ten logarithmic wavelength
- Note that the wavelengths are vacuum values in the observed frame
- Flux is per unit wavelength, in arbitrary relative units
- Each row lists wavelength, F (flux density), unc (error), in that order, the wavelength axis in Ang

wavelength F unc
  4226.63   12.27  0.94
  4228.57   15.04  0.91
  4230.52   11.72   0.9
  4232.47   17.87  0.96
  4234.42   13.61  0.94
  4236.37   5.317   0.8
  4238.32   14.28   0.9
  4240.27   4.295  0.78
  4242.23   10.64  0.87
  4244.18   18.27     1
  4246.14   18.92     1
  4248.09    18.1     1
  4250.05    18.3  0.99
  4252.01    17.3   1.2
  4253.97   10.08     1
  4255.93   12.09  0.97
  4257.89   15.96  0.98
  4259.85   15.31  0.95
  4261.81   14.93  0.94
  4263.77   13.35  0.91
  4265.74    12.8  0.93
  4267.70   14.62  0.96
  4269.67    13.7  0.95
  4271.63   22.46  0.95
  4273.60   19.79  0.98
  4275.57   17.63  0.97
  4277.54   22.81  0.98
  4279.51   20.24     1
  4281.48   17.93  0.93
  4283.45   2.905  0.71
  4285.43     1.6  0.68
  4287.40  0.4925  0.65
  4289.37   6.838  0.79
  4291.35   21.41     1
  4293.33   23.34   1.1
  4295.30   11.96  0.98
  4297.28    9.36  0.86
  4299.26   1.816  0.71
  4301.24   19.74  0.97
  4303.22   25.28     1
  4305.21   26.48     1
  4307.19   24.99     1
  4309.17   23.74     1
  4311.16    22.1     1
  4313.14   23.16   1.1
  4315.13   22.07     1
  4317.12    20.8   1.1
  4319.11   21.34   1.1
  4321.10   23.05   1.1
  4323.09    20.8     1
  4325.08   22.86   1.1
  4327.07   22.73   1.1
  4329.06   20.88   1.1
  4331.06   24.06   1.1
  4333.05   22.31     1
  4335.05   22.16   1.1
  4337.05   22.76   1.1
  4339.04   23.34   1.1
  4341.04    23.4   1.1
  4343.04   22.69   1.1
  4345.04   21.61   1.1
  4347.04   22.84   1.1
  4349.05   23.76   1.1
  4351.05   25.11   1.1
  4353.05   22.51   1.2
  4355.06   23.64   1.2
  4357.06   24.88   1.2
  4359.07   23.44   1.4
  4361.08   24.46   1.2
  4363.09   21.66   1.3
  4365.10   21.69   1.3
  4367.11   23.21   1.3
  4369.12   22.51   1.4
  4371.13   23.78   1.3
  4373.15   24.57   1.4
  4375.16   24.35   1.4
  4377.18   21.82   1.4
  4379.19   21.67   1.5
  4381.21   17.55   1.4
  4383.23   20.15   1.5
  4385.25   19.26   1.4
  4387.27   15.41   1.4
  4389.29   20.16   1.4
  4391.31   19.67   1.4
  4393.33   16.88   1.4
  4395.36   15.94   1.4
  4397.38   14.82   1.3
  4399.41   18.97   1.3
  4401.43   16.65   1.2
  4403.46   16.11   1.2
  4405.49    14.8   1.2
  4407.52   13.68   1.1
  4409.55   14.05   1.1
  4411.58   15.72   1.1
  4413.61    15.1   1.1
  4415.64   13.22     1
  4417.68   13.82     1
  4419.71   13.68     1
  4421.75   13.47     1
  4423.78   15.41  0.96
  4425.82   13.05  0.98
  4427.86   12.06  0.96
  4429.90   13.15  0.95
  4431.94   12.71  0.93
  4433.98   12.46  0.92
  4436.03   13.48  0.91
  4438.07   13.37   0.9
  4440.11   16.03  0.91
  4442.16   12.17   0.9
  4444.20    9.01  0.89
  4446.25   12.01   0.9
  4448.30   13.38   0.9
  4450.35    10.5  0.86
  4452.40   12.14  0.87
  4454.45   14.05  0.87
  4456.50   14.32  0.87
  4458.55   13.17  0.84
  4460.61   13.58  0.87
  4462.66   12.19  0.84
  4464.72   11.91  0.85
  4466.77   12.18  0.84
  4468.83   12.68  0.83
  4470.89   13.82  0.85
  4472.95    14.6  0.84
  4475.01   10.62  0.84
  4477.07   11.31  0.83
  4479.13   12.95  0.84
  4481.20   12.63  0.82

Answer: -4.1 Ang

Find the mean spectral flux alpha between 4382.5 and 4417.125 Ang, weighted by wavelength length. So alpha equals 16.4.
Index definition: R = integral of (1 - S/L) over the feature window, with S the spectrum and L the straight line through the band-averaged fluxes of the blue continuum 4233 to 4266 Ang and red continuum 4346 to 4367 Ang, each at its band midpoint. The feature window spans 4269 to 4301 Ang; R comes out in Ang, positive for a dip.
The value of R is 6.2 Ang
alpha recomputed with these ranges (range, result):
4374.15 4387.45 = 20.3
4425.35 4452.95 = 12.5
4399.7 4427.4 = 14.6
